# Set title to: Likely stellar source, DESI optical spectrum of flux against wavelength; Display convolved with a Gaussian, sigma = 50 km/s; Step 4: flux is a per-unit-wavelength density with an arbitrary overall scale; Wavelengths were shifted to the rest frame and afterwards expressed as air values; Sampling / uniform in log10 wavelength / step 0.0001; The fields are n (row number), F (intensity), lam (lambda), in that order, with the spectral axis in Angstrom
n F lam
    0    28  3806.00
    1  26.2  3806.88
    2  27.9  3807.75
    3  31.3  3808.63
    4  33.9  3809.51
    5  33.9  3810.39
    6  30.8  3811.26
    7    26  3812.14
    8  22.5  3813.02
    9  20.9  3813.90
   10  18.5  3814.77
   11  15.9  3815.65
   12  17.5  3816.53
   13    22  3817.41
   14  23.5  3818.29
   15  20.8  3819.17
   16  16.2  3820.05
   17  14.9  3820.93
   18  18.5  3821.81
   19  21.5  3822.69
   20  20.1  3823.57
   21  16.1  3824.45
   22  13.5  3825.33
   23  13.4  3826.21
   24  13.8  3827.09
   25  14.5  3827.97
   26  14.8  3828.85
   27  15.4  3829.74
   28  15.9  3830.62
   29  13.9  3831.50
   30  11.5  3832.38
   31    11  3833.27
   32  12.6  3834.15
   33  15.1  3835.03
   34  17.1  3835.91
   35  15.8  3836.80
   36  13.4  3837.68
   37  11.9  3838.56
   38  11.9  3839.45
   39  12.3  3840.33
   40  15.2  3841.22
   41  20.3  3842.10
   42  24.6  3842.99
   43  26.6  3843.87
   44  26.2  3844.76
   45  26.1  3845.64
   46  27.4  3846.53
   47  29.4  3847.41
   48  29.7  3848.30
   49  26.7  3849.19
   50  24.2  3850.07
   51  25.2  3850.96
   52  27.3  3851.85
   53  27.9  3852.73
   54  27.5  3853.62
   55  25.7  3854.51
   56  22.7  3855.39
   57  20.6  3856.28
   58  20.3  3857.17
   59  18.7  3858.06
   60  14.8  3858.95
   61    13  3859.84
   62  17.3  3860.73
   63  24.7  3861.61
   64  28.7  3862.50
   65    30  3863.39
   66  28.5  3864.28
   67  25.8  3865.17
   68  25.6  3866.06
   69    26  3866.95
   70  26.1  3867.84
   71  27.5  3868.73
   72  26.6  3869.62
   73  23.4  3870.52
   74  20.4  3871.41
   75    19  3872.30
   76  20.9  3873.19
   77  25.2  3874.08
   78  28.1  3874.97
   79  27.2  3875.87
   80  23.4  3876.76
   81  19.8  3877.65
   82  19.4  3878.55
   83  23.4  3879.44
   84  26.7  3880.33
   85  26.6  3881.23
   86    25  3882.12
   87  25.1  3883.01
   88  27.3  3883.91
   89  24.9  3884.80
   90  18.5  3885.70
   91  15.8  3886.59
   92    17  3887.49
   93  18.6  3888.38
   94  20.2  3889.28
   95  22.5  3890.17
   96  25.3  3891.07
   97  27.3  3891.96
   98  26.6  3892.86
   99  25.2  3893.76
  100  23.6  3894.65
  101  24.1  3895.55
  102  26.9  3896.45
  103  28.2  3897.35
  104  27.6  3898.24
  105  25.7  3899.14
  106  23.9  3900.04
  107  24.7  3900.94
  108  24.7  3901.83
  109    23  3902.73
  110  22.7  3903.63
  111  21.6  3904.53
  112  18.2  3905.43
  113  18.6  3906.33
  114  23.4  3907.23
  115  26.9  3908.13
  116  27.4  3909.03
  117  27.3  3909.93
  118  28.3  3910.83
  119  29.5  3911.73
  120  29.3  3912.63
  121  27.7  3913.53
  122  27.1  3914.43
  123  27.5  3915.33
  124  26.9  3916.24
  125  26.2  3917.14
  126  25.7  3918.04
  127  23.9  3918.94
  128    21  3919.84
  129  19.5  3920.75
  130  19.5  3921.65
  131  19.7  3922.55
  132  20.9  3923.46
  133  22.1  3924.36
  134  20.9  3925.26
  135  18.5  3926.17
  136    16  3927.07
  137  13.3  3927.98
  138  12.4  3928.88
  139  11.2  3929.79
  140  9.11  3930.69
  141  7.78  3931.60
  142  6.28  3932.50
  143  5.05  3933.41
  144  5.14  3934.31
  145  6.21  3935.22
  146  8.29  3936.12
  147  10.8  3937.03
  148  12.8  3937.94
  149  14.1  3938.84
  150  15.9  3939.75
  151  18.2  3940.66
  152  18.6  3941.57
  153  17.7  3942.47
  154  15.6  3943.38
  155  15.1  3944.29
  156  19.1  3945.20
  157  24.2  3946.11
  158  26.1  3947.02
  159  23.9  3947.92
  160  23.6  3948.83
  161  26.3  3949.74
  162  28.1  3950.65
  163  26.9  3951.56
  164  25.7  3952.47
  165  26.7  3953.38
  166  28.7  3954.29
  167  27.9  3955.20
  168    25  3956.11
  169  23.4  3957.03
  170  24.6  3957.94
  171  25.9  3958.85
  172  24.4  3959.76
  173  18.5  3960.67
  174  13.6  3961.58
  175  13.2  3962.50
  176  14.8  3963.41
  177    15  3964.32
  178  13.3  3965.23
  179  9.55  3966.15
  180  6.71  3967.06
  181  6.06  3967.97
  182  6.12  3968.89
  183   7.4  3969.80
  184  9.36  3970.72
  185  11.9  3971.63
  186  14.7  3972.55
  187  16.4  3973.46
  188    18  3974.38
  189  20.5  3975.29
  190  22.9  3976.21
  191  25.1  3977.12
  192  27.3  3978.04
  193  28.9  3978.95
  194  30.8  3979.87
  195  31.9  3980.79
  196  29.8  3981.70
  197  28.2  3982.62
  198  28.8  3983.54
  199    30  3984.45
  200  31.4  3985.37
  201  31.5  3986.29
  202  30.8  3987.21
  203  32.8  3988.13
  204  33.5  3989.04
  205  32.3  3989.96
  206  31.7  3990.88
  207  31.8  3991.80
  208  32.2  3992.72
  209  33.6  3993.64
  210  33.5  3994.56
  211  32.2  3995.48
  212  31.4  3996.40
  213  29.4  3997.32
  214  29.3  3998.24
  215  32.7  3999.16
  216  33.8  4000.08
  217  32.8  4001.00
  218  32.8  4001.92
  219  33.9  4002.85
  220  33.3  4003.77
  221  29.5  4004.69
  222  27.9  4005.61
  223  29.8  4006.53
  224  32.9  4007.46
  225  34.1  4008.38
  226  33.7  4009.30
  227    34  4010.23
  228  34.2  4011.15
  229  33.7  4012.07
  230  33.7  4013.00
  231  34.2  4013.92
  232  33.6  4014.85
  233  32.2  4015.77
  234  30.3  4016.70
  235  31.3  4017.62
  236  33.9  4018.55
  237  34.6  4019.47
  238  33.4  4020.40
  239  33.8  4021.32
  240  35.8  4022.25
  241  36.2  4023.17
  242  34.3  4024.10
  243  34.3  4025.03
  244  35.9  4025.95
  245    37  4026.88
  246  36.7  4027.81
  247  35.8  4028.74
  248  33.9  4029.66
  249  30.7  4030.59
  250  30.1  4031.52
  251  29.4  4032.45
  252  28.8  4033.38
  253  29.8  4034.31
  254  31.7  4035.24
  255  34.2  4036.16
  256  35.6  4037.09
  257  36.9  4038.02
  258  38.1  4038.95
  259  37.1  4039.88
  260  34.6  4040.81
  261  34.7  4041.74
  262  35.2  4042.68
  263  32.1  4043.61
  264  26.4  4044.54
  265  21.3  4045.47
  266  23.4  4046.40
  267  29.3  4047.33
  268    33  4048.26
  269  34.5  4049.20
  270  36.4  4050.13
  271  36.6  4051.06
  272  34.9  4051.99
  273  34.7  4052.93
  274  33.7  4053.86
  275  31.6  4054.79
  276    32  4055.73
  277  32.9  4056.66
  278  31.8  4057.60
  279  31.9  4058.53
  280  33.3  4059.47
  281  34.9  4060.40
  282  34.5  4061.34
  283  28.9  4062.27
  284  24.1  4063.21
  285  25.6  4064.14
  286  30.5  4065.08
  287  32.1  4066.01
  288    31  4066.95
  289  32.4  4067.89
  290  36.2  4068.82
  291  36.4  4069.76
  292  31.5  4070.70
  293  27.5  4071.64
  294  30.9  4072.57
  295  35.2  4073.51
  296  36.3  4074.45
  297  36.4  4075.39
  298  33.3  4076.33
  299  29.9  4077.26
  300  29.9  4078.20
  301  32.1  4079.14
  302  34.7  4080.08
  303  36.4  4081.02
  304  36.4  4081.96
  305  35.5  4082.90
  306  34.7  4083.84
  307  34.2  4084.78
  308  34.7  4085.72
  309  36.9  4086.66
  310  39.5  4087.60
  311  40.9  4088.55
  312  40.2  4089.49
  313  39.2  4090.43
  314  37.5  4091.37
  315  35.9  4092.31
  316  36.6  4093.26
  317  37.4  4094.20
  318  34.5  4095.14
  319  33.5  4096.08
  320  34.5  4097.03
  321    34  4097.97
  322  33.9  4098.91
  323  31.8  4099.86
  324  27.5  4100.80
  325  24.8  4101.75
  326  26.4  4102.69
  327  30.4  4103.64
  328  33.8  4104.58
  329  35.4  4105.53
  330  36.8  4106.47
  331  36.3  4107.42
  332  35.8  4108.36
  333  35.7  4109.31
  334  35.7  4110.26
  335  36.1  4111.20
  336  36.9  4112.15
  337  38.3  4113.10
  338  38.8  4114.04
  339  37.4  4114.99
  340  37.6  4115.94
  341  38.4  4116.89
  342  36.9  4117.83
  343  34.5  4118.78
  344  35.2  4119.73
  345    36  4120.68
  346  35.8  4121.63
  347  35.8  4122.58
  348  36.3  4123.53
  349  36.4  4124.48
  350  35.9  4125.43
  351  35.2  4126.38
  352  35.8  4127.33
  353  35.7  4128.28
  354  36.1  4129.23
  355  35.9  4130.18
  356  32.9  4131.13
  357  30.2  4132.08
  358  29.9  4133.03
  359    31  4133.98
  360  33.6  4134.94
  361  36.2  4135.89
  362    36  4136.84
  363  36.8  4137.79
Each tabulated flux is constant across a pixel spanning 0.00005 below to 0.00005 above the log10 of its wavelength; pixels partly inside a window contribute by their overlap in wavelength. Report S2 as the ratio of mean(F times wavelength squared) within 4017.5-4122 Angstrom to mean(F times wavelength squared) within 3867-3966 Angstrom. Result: 1.7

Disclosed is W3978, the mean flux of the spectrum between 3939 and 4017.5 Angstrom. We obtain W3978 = 25.4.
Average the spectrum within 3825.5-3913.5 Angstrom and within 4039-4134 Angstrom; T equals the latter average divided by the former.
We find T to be 1.52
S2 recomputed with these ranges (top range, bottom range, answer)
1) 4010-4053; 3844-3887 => 1.49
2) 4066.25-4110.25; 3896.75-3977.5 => 1.90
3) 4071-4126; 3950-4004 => 1.50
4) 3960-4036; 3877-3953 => 1.39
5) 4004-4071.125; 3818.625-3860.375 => 1.89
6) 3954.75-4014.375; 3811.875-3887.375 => 1.32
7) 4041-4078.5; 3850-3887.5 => 1.49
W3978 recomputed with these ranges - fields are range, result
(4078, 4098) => 36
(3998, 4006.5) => 31.8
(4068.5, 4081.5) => 33.3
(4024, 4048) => 32.6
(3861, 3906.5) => 24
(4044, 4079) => 31.8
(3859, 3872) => 24.2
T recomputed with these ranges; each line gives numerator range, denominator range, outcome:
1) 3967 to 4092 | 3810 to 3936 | 1.47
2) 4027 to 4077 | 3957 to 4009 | 1.29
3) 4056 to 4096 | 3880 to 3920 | 1.38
